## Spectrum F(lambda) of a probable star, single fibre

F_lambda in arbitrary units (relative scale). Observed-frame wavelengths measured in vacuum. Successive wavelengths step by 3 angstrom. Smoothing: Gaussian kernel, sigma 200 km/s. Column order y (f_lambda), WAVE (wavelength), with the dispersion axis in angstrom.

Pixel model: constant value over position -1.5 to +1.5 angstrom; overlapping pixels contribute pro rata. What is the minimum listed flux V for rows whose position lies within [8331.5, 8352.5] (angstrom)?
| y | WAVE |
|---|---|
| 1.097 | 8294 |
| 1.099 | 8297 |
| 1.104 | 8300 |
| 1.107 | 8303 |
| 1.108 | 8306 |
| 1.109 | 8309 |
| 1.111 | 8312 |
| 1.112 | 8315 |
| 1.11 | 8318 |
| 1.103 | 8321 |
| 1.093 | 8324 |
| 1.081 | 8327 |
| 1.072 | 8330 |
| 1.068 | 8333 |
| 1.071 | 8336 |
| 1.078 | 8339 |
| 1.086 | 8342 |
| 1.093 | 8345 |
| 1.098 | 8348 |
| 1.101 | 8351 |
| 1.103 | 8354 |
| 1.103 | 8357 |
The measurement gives 1.068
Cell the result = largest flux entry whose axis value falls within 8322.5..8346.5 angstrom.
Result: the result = 1.093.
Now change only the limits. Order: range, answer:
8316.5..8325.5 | 1.11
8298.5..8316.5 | 1.112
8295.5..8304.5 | 1.107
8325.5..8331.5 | 1.081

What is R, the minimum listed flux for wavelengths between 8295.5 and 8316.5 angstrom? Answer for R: 1.099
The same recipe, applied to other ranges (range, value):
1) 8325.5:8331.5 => 1.072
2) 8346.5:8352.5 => 1.098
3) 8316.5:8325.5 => 1.093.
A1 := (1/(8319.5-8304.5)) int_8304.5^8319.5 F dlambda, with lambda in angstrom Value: 1.11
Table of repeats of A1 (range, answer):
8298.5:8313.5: 1.11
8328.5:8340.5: 1.07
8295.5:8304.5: 1.1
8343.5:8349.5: 1.1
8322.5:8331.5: 1.08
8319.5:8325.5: 1.1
